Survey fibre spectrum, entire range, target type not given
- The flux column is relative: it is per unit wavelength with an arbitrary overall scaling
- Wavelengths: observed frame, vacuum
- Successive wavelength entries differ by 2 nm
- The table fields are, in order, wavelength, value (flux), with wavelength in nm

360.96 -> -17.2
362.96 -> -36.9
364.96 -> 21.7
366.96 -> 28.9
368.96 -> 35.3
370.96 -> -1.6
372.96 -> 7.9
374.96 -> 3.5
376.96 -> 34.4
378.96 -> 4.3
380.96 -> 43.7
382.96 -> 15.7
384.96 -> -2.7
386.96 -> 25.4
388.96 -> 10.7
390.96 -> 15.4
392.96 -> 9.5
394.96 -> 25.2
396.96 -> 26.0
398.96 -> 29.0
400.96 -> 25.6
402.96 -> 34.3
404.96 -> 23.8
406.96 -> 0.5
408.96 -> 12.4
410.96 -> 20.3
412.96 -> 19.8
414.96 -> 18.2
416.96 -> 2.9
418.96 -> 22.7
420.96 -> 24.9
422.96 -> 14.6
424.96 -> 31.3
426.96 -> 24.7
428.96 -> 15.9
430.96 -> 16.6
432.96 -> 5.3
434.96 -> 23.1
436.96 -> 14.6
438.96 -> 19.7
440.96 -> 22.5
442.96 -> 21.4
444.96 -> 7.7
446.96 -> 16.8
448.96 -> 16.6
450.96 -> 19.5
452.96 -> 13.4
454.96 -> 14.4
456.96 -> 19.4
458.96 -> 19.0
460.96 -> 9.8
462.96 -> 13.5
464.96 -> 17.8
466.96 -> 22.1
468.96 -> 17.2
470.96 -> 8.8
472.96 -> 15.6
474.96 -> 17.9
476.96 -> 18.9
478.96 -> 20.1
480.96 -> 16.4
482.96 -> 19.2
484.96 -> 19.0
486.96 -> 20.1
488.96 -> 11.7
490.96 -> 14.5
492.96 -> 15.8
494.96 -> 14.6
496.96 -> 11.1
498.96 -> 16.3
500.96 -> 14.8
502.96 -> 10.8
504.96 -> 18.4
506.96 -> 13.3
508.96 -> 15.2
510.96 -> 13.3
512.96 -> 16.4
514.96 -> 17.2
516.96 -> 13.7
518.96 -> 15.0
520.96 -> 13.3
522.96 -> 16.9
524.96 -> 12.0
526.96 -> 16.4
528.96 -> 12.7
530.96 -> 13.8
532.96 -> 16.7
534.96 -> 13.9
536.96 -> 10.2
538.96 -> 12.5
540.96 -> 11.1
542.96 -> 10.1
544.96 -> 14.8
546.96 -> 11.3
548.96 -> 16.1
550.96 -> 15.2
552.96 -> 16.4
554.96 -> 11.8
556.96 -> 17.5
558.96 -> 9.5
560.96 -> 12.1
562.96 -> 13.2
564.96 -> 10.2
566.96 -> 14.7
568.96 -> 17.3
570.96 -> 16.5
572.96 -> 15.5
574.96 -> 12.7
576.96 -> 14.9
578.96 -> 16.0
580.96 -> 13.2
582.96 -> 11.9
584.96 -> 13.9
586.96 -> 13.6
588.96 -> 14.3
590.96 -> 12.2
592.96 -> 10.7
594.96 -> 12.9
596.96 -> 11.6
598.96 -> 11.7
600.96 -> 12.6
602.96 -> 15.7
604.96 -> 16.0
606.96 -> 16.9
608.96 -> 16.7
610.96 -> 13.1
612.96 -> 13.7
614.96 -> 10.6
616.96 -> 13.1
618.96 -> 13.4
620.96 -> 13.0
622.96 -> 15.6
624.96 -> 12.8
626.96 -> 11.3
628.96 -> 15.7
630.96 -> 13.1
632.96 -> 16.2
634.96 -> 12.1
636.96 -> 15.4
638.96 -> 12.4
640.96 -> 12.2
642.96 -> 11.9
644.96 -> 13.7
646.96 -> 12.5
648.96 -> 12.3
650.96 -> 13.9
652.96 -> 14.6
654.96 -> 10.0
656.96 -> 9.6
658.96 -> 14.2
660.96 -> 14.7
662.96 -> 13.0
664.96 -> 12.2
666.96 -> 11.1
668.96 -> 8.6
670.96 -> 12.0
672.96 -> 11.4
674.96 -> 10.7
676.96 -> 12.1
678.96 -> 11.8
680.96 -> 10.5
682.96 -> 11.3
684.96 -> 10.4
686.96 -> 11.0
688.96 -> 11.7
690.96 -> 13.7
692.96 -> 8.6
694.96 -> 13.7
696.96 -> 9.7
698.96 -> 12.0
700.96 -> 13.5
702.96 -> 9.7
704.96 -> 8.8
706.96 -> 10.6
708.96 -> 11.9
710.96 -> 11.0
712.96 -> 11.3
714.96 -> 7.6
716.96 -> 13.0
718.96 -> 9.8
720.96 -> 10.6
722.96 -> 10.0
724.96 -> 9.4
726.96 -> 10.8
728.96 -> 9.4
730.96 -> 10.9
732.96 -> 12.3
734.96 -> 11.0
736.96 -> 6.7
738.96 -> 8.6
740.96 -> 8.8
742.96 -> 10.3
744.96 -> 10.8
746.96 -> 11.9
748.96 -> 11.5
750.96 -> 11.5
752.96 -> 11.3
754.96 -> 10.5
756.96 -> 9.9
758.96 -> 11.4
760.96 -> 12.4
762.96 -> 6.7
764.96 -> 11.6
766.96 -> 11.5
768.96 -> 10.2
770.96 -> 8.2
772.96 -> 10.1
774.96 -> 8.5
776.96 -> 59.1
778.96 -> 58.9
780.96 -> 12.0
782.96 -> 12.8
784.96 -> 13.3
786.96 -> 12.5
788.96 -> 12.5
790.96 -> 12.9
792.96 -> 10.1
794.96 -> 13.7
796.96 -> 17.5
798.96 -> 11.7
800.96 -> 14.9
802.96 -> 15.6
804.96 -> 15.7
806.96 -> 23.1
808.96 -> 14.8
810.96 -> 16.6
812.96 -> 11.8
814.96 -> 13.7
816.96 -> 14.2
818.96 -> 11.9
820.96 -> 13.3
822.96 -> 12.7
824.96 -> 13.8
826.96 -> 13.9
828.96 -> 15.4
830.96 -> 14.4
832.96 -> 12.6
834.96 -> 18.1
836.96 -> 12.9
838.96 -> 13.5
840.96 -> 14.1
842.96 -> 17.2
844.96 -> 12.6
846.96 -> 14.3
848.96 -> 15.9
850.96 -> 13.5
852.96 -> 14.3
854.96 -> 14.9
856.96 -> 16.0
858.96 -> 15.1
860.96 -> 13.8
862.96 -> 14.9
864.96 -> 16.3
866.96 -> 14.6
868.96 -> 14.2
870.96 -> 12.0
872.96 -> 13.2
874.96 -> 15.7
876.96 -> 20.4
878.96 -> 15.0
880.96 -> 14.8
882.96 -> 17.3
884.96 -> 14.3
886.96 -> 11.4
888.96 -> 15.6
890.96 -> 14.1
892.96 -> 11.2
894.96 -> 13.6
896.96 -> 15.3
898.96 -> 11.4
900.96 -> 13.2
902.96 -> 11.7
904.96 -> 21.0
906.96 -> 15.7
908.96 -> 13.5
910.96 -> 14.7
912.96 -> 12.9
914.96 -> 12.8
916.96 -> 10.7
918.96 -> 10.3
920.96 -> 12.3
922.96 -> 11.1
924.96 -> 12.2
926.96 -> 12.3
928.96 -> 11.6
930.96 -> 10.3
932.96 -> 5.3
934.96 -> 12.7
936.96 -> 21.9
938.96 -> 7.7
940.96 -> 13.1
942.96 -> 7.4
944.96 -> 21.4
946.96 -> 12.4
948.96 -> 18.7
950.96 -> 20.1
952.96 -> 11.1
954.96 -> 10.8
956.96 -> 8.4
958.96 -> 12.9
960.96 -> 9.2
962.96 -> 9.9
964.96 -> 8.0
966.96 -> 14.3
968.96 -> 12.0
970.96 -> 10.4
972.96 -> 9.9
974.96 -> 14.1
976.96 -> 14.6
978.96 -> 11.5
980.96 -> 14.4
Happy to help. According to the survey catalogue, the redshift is 1.086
